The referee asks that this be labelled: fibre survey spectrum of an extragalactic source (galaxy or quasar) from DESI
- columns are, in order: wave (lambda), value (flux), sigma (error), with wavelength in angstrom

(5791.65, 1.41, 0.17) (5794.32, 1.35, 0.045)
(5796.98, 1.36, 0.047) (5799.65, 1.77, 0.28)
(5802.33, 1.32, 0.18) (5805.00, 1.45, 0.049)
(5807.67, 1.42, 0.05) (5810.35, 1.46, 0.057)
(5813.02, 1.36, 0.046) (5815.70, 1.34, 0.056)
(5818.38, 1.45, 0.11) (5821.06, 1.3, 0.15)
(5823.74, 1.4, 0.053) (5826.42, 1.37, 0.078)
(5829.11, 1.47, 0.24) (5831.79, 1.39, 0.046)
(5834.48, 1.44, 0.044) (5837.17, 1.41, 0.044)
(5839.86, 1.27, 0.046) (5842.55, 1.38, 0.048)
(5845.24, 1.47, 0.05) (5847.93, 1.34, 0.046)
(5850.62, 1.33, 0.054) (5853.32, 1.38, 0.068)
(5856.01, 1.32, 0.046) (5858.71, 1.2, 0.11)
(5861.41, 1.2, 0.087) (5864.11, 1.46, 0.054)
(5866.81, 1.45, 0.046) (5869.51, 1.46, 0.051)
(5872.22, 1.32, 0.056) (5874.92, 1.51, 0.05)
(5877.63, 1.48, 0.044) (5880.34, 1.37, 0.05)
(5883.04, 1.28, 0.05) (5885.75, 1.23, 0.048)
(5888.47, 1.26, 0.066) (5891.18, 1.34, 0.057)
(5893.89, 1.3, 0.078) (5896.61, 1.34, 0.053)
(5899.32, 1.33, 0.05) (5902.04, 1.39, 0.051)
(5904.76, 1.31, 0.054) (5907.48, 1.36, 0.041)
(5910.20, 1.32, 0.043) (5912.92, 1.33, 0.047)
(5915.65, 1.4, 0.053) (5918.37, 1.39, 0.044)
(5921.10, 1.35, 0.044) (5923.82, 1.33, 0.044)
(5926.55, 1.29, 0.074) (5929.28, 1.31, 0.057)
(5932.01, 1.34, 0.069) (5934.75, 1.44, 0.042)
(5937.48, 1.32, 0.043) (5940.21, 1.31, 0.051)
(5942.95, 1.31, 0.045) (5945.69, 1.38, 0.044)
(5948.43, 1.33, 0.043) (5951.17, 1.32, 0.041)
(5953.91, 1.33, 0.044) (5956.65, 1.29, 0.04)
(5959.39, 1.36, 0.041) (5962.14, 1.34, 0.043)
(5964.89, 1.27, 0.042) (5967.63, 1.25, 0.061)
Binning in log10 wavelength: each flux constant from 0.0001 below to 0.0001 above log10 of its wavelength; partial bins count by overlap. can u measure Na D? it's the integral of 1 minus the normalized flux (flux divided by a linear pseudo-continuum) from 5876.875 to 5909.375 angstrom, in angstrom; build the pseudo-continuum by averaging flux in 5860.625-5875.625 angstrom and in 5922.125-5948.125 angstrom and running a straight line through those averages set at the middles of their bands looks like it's 1.15 angstrom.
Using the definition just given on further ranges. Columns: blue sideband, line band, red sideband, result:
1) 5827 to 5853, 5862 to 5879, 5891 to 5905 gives -0.9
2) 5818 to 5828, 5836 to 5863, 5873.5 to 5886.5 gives 0.9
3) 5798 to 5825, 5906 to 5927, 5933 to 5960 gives 0.1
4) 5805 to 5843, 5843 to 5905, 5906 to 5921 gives 1.0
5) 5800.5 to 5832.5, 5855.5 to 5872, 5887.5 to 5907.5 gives 0.1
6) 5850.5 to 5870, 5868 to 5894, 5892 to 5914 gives -0.3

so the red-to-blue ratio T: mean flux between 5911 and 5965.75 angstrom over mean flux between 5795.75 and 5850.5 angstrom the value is 0.95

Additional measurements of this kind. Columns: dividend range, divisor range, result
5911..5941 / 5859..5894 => 0.99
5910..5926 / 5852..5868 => 1.01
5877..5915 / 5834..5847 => 0.96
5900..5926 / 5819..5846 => 0.97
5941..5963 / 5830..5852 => 0.96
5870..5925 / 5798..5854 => 0.96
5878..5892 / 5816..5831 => 0.94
